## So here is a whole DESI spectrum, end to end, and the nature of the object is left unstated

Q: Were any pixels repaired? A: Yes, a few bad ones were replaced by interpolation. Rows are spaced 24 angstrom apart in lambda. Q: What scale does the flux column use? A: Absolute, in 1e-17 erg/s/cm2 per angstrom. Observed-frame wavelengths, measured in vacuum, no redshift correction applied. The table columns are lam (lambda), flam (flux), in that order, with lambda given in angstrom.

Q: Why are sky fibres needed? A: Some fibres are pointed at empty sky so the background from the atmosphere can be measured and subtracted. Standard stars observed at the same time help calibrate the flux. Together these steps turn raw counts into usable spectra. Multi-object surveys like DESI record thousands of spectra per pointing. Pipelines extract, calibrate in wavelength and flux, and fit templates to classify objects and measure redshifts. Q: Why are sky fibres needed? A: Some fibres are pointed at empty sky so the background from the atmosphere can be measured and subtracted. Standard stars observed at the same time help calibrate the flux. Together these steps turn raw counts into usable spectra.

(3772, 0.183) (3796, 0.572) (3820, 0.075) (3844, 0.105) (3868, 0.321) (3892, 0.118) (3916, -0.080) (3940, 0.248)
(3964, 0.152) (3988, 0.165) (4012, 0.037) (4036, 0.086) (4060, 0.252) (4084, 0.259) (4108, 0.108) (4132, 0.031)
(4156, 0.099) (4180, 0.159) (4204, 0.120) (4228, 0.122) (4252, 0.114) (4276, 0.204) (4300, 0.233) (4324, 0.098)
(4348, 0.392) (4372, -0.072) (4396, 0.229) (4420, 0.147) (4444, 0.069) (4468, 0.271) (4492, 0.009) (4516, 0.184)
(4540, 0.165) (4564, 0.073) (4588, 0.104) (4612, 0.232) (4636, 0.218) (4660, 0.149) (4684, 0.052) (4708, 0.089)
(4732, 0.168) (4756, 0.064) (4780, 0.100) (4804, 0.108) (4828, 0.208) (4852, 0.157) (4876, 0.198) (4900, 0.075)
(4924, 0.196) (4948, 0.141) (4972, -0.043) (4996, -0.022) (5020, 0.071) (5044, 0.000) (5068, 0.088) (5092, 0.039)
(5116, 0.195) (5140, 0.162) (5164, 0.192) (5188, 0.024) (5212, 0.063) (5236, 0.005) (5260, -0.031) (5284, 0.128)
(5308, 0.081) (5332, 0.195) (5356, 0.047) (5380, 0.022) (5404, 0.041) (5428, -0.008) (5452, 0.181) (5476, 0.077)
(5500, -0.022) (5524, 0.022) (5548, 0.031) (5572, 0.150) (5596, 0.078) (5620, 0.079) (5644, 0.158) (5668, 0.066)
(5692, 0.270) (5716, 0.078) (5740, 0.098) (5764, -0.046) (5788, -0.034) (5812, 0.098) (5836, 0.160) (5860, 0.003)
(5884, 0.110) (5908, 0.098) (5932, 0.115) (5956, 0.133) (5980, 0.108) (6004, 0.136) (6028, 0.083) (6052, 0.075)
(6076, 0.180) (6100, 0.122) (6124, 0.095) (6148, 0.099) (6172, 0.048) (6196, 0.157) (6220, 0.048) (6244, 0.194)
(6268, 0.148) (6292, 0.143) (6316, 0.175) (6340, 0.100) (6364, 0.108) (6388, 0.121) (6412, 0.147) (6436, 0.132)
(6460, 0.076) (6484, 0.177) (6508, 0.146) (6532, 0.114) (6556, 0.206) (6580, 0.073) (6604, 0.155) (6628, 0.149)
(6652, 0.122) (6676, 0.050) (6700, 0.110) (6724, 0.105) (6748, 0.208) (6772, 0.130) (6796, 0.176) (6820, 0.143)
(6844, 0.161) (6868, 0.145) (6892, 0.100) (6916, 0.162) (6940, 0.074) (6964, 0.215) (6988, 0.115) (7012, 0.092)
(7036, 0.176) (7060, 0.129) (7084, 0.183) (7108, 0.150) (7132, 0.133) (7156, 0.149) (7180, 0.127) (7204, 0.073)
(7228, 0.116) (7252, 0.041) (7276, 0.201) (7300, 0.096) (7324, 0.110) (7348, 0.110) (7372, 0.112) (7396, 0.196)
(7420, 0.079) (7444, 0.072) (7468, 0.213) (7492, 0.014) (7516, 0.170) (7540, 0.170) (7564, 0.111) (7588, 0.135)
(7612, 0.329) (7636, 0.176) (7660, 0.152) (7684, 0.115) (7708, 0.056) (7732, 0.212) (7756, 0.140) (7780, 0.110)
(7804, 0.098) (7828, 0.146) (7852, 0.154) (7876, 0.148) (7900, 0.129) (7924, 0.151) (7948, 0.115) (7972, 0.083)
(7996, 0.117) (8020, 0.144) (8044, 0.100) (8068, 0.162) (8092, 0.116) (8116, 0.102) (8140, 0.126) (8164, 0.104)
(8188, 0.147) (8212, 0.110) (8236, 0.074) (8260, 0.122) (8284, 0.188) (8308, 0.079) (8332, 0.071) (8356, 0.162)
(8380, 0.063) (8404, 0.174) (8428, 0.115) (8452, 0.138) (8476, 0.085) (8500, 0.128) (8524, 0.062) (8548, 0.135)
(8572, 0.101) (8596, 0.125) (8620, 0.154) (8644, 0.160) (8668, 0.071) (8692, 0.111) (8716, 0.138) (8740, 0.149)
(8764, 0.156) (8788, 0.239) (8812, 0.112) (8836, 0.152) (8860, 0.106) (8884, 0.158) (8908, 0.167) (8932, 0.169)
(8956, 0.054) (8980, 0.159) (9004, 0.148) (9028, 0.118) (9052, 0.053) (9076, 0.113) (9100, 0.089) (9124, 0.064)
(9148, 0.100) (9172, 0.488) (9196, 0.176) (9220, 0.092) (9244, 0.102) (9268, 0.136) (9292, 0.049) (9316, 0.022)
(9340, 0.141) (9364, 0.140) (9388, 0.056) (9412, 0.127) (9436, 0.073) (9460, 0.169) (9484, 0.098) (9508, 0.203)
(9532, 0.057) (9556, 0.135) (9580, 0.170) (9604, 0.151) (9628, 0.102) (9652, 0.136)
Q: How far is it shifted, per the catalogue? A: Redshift 1.462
